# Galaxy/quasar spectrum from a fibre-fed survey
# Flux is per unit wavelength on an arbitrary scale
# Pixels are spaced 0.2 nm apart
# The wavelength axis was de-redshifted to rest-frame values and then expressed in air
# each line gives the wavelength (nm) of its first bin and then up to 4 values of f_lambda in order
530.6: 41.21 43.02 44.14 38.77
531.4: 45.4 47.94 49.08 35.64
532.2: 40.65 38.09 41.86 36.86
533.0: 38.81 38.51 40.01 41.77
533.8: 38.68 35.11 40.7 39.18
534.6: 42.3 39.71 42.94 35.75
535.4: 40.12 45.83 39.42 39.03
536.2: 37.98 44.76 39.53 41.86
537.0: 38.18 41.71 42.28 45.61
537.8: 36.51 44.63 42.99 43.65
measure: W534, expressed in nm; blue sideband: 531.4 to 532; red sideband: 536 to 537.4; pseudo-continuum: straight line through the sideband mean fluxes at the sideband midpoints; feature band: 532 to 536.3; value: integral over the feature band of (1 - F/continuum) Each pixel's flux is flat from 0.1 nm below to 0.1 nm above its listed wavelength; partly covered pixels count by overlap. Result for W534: 0.36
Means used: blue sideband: 45.8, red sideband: 40.7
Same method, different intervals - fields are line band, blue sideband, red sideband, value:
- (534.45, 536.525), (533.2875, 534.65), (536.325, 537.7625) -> -0.01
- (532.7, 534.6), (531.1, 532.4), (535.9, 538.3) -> 0.14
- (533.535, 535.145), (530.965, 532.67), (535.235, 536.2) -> 0.05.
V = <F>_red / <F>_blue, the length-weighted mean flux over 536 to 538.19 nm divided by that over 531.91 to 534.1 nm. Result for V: 1.1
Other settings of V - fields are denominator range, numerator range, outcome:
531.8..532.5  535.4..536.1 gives 1.04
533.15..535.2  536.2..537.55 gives 1.04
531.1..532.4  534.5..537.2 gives 0.95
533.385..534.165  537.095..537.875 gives 1.07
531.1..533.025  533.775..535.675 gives 0.97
